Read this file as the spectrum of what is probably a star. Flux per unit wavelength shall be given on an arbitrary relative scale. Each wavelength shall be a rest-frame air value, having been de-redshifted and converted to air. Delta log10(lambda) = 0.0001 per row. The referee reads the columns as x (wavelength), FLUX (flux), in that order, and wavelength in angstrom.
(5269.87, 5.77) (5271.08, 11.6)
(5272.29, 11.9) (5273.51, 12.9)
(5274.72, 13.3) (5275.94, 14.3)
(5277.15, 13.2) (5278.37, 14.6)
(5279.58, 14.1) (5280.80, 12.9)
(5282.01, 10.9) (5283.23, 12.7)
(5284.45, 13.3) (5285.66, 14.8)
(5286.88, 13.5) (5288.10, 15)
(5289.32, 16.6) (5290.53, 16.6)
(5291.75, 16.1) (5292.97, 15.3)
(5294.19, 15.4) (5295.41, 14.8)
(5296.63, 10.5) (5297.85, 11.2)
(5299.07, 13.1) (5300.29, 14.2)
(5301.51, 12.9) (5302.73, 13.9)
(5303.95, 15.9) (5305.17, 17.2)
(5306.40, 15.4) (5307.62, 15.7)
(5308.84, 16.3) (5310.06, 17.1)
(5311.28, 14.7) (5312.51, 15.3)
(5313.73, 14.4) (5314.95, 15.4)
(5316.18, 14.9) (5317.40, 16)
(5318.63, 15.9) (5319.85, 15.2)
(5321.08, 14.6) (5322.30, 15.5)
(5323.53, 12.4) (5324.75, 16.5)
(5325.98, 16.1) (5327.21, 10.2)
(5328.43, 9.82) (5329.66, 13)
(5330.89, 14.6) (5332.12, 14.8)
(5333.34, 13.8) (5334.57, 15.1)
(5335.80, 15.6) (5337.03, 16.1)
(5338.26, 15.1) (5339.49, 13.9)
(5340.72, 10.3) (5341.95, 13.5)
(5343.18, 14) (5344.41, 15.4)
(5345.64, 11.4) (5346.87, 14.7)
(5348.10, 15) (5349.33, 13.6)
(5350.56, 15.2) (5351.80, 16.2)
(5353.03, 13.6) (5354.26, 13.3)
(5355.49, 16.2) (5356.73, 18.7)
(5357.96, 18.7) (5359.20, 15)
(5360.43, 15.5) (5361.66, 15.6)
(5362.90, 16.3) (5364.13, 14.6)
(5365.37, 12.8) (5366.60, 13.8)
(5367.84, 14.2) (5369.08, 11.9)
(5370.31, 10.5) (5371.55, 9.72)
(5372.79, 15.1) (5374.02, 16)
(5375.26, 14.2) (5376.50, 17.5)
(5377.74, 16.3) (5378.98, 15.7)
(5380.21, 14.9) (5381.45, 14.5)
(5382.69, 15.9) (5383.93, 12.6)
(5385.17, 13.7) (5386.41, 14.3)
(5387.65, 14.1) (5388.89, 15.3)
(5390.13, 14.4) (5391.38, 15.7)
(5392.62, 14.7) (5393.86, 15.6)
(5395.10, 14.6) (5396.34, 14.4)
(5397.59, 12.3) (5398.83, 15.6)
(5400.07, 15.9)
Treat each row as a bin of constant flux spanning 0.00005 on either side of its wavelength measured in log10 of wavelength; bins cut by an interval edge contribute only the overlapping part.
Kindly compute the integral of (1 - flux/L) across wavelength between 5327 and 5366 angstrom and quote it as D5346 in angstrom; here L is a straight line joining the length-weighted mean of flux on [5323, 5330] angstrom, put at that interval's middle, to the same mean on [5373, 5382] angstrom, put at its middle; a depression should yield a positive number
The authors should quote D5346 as -1.22 angstrom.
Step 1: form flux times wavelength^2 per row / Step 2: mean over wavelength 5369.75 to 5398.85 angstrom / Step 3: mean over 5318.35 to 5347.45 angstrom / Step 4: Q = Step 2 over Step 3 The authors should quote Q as 1.1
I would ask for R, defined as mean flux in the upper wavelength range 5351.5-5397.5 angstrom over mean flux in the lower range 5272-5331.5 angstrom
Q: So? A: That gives 1.03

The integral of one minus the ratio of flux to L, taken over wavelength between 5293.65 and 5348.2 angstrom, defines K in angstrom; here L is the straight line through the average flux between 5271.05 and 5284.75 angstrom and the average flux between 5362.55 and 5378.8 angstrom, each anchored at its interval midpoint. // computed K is -3.5 angstrom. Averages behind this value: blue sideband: 13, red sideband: 14.1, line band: 14.4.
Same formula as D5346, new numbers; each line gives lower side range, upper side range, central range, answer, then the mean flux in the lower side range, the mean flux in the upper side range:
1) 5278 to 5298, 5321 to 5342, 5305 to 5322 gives -1.9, 14.1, 13.9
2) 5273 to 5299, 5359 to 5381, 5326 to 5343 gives 0.7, 13.9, 14.4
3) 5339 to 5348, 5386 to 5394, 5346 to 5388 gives -1.7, 13.4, 14.8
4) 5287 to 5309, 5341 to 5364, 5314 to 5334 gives 0.8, 14.7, 15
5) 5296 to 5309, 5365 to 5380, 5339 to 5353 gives 0.2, 14.1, 14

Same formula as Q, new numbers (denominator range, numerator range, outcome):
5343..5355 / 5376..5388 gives 1.06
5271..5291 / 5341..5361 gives 1.12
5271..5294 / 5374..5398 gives 1.10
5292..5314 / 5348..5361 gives 1.08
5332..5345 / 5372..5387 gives 1.06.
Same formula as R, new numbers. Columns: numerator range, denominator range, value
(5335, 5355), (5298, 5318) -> 0.94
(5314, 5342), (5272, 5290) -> 1.05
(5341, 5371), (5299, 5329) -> 0.98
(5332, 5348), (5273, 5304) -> 1.02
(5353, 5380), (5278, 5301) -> 1.06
